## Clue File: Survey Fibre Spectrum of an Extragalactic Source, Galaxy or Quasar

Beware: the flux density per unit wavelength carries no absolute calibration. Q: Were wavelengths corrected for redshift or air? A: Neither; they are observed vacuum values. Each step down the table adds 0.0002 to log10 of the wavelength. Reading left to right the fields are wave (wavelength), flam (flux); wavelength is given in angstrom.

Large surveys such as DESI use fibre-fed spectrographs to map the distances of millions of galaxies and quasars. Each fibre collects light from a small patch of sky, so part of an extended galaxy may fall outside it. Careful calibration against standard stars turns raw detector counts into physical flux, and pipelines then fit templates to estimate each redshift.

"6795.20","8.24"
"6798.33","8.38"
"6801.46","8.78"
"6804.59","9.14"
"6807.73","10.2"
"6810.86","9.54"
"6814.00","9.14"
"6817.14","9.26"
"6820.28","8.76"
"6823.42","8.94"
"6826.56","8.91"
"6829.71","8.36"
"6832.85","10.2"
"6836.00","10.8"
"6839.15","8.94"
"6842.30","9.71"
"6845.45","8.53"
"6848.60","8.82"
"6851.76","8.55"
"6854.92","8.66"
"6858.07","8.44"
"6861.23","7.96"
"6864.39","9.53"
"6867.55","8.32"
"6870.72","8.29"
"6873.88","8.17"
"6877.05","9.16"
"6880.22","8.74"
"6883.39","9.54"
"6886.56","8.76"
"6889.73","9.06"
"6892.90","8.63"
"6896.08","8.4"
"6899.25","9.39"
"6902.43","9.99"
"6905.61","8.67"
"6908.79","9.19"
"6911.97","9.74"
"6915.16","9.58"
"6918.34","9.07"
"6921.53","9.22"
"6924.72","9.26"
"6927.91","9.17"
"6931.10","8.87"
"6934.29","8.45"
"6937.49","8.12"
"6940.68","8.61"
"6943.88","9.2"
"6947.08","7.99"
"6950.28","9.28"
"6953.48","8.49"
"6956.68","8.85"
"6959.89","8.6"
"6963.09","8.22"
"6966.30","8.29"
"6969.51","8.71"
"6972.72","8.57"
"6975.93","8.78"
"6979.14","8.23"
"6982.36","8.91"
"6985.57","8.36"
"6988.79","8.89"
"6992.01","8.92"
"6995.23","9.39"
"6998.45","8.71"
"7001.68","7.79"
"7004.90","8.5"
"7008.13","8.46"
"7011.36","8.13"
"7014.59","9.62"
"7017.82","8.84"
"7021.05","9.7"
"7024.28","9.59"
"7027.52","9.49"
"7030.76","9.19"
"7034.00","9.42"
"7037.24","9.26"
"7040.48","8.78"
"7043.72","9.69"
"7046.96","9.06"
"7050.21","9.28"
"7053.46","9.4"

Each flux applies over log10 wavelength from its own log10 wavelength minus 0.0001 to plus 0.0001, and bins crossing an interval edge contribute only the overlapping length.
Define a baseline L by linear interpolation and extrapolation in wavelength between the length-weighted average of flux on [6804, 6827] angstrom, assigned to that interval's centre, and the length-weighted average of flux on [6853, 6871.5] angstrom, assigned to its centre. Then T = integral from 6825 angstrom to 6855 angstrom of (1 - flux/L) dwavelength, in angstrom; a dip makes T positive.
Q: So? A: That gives -1.0 angstrom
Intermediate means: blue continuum 9.26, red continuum 8.54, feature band 9.17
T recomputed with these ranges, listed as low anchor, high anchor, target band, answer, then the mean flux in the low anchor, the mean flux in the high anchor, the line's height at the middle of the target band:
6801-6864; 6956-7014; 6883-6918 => -1.2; 9.1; 8.59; 8.87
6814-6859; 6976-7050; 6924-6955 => 0.9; 9.07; 8.95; 9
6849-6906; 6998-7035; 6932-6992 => 2.0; 8.8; 8.95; 8.89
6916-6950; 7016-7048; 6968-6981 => 0.7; 8.83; 9.31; 9.03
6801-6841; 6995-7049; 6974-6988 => 0.8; 9.32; 9.03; 9.09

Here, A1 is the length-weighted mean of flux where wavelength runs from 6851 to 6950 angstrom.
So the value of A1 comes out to 8.87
